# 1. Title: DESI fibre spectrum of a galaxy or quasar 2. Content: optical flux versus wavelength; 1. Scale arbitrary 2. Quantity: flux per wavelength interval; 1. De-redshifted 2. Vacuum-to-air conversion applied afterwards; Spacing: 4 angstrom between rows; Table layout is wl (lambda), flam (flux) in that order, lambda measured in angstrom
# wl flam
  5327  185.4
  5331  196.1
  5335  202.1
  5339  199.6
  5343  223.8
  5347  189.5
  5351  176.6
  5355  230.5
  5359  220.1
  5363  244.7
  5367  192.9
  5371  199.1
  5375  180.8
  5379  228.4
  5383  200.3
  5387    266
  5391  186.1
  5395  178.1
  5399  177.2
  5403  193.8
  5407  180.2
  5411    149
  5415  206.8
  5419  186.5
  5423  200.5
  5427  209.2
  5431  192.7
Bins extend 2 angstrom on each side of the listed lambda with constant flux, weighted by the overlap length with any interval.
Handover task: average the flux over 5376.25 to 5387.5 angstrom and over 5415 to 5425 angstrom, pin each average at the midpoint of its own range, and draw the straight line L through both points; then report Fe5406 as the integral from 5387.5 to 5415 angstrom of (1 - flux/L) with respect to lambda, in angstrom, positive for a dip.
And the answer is 3.3 angstrom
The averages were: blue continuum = 224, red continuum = 196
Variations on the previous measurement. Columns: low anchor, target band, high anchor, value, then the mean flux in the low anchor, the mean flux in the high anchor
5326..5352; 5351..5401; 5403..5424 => -4.25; 197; 185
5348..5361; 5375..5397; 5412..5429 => -0.66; 208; 198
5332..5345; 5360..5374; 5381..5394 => 0.06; 208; 214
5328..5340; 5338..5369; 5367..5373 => -1.97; 198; 197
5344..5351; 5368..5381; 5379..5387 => 0.83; 191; 224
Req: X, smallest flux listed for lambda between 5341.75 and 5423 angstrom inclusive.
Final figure 149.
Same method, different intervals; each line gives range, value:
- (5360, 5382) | 180.8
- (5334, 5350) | 189.5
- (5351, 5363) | 176.6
